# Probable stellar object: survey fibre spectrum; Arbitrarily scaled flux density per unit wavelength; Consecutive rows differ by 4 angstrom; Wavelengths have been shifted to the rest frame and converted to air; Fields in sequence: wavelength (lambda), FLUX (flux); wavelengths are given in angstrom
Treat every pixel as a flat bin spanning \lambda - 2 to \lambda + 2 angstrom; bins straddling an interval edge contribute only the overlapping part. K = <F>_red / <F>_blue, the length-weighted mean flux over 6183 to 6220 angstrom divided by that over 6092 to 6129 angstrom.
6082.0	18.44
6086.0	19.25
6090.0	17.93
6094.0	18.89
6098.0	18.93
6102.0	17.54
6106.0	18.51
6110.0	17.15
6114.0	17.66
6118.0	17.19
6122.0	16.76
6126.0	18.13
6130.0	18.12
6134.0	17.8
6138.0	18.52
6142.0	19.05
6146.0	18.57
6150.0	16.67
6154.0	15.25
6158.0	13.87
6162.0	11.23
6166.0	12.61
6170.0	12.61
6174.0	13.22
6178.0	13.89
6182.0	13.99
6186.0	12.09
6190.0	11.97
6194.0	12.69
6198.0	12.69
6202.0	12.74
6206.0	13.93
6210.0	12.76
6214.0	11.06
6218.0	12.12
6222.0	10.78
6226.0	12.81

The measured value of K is 0.70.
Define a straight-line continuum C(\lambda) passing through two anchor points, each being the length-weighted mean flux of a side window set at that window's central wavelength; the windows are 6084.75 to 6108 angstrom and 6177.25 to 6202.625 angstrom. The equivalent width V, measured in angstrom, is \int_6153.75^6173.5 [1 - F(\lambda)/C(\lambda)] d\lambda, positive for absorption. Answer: 2.0 angstrom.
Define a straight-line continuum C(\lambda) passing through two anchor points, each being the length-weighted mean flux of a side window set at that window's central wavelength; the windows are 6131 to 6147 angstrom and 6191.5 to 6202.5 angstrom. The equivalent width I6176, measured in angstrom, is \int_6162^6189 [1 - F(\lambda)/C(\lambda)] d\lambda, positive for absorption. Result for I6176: 3.4 angstrom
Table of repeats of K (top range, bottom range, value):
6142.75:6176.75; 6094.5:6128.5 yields 0.81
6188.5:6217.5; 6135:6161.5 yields 0.75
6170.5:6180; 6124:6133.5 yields 0.74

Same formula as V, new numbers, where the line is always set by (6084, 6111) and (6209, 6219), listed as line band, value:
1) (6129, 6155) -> -3.1 angstrom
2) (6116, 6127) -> -0.2 angstrom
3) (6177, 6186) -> 0.1 angstrom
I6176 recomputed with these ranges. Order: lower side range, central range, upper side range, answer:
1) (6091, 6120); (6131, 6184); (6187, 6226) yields -0.3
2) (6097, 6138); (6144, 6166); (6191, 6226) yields 1.0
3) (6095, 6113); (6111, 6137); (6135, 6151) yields 0.8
